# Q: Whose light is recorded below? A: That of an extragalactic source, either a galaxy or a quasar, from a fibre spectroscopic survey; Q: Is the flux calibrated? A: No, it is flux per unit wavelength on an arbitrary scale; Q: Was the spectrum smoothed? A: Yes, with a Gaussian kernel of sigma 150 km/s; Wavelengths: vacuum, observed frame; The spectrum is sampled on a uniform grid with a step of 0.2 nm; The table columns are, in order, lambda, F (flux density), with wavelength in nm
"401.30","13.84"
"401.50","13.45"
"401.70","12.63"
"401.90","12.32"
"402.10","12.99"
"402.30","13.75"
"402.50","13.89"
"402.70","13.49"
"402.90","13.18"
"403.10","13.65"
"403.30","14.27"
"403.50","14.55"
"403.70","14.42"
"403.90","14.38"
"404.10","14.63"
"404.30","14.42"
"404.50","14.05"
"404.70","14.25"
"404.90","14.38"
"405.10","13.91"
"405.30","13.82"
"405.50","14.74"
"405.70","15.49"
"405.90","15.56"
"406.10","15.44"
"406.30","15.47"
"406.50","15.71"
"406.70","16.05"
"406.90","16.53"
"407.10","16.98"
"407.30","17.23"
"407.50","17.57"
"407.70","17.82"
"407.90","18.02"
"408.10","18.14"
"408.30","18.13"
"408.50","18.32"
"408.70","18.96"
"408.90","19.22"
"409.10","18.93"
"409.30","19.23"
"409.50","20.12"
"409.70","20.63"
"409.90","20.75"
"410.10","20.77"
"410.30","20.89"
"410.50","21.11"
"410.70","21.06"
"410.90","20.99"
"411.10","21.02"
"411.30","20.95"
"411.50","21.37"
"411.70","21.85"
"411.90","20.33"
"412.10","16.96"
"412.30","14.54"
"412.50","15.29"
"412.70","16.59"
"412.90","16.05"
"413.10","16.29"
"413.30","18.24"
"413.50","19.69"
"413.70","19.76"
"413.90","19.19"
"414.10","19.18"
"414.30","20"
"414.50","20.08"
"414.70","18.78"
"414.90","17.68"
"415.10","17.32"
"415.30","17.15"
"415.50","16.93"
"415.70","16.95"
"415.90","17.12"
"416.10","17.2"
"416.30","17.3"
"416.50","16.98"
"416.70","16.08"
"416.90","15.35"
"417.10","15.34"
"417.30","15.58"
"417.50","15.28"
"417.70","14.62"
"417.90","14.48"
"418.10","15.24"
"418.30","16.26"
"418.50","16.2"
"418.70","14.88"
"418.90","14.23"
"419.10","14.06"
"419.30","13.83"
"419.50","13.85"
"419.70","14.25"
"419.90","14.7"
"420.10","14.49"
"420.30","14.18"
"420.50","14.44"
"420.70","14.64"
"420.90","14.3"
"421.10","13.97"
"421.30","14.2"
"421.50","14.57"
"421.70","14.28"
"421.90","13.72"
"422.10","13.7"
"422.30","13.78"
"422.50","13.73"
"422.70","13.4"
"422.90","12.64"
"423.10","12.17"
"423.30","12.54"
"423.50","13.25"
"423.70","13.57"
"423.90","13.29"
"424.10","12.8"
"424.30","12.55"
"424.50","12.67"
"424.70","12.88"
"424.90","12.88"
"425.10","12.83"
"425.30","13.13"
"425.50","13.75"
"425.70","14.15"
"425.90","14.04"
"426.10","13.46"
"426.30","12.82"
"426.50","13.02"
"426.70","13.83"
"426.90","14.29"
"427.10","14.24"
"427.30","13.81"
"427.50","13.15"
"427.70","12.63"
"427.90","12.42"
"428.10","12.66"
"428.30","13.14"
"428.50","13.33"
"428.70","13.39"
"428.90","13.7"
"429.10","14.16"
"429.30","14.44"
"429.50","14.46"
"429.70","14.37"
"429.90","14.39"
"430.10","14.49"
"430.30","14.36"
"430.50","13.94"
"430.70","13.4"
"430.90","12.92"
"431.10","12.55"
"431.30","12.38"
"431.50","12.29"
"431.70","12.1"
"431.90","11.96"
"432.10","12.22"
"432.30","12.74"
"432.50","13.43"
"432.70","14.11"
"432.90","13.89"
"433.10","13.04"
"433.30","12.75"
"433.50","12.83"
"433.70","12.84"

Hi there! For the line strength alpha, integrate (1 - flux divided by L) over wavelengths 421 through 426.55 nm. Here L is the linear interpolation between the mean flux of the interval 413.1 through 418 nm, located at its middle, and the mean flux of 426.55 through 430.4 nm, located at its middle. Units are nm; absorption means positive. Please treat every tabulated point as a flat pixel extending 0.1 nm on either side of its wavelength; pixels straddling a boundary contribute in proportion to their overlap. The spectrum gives 0.62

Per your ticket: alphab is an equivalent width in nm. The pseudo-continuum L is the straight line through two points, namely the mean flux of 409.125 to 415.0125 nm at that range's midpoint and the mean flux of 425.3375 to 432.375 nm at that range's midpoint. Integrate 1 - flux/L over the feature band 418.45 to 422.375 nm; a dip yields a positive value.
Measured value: 0.49 nm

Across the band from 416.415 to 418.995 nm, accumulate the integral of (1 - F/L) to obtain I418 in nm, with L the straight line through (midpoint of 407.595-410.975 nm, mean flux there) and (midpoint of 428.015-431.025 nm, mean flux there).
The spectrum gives 0.26 nm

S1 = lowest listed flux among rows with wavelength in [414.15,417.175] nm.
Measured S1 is 15.34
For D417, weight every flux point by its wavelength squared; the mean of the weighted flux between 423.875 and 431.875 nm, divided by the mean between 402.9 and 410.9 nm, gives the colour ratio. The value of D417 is 0.87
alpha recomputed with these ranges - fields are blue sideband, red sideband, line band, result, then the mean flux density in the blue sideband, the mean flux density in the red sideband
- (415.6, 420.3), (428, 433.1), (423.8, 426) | 0.17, 15.4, 13.4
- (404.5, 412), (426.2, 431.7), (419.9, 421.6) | 0.10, 18.1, 13.5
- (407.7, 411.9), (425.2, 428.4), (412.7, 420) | 0.39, 20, 13.4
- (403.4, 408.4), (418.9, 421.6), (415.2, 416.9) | -0.25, 15.7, 14.3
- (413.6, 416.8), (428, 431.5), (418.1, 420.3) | 0.28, 18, 13.6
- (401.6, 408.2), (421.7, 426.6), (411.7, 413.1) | -0.26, 15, 13.2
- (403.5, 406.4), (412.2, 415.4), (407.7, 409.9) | -0.40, 14.6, 17.9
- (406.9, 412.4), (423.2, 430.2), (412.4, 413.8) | 0.05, 19.3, 13.4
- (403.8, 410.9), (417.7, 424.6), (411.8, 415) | -0.45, 17.3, 14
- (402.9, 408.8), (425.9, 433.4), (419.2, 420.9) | 0.00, 15.7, 13.4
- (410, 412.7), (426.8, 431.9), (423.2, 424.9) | 0.26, 19.7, 13.5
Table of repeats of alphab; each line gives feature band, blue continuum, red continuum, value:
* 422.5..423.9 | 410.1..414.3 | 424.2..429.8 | 0.18 nm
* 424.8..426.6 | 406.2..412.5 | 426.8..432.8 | 0.14 nm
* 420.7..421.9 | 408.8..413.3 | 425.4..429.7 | 0.11 nm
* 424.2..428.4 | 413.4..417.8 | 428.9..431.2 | 0.45 nm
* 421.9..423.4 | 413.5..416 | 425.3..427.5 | 0.20 nm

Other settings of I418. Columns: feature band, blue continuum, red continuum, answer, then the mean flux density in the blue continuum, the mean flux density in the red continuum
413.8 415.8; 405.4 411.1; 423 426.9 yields -0.25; 18.3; 13.2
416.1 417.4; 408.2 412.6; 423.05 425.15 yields 0.02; 19.6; 12.9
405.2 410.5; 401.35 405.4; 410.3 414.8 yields -0.43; 13.8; 19.1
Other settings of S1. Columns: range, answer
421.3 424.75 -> 12.17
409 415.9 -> 14.54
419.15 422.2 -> 13.7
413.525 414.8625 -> 18.78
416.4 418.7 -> 14.48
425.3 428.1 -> 12.42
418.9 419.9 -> 13.83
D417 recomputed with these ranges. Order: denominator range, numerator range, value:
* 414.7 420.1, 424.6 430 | 0.90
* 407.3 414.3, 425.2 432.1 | 0.77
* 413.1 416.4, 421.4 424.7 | 0.76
